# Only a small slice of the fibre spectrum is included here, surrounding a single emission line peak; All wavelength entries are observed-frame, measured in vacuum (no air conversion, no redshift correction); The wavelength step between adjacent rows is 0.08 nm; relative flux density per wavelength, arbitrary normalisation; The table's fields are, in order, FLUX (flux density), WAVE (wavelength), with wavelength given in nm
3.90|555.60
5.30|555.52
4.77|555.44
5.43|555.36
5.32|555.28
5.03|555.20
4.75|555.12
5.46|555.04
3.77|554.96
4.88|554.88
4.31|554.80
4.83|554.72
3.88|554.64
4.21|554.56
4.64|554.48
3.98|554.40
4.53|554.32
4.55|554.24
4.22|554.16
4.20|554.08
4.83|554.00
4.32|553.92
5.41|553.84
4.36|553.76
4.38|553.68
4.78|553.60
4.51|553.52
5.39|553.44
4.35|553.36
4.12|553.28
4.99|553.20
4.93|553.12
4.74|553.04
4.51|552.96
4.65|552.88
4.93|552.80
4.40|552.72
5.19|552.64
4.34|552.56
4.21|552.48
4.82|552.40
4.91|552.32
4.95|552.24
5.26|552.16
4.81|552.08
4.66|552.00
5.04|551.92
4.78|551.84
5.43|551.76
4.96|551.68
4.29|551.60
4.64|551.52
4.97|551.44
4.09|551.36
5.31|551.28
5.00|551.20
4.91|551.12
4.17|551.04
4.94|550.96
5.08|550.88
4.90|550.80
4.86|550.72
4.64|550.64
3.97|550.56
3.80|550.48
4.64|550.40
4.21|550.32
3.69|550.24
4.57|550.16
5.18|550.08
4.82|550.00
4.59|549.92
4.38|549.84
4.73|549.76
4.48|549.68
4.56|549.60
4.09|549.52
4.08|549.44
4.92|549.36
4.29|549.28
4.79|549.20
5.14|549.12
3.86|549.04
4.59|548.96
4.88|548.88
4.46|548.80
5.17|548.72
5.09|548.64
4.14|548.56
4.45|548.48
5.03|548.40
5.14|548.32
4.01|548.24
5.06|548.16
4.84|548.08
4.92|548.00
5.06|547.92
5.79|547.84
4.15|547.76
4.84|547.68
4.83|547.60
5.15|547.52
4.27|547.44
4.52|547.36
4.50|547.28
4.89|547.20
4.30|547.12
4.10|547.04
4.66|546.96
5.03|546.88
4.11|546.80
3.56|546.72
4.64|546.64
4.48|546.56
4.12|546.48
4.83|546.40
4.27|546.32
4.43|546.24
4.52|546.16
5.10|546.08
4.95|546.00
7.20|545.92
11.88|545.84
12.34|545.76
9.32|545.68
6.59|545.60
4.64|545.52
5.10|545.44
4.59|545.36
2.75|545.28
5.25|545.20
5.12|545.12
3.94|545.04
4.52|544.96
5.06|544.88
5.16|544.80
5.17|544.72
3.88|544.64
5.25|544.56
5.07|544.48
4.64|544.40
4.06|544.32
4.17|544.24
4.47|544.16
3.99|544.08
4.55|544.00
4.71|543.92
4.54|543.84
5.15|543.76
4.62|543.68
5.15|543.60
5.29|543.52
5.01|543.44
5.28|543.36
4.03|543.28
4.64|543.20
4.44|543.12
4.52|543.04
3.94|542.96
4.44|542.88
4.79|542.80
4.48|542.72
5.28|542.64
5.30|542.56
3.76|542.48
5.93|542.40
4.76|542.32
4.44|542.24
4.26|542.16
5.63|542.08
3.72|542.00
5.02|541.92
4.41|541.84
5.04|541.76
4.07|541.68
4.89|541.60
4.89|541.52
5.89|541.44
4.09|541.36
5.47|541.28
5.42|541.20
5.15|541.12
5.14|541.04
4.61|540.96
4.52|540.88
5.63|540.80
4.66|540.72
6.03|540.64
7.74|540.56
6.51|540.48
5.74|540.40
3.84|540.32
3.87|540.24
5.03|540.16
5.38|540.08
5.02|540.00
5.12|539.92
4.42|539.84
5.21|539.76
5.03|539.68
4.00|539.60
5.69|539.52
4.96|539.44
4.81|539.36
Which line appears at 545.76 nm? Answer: [O III]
